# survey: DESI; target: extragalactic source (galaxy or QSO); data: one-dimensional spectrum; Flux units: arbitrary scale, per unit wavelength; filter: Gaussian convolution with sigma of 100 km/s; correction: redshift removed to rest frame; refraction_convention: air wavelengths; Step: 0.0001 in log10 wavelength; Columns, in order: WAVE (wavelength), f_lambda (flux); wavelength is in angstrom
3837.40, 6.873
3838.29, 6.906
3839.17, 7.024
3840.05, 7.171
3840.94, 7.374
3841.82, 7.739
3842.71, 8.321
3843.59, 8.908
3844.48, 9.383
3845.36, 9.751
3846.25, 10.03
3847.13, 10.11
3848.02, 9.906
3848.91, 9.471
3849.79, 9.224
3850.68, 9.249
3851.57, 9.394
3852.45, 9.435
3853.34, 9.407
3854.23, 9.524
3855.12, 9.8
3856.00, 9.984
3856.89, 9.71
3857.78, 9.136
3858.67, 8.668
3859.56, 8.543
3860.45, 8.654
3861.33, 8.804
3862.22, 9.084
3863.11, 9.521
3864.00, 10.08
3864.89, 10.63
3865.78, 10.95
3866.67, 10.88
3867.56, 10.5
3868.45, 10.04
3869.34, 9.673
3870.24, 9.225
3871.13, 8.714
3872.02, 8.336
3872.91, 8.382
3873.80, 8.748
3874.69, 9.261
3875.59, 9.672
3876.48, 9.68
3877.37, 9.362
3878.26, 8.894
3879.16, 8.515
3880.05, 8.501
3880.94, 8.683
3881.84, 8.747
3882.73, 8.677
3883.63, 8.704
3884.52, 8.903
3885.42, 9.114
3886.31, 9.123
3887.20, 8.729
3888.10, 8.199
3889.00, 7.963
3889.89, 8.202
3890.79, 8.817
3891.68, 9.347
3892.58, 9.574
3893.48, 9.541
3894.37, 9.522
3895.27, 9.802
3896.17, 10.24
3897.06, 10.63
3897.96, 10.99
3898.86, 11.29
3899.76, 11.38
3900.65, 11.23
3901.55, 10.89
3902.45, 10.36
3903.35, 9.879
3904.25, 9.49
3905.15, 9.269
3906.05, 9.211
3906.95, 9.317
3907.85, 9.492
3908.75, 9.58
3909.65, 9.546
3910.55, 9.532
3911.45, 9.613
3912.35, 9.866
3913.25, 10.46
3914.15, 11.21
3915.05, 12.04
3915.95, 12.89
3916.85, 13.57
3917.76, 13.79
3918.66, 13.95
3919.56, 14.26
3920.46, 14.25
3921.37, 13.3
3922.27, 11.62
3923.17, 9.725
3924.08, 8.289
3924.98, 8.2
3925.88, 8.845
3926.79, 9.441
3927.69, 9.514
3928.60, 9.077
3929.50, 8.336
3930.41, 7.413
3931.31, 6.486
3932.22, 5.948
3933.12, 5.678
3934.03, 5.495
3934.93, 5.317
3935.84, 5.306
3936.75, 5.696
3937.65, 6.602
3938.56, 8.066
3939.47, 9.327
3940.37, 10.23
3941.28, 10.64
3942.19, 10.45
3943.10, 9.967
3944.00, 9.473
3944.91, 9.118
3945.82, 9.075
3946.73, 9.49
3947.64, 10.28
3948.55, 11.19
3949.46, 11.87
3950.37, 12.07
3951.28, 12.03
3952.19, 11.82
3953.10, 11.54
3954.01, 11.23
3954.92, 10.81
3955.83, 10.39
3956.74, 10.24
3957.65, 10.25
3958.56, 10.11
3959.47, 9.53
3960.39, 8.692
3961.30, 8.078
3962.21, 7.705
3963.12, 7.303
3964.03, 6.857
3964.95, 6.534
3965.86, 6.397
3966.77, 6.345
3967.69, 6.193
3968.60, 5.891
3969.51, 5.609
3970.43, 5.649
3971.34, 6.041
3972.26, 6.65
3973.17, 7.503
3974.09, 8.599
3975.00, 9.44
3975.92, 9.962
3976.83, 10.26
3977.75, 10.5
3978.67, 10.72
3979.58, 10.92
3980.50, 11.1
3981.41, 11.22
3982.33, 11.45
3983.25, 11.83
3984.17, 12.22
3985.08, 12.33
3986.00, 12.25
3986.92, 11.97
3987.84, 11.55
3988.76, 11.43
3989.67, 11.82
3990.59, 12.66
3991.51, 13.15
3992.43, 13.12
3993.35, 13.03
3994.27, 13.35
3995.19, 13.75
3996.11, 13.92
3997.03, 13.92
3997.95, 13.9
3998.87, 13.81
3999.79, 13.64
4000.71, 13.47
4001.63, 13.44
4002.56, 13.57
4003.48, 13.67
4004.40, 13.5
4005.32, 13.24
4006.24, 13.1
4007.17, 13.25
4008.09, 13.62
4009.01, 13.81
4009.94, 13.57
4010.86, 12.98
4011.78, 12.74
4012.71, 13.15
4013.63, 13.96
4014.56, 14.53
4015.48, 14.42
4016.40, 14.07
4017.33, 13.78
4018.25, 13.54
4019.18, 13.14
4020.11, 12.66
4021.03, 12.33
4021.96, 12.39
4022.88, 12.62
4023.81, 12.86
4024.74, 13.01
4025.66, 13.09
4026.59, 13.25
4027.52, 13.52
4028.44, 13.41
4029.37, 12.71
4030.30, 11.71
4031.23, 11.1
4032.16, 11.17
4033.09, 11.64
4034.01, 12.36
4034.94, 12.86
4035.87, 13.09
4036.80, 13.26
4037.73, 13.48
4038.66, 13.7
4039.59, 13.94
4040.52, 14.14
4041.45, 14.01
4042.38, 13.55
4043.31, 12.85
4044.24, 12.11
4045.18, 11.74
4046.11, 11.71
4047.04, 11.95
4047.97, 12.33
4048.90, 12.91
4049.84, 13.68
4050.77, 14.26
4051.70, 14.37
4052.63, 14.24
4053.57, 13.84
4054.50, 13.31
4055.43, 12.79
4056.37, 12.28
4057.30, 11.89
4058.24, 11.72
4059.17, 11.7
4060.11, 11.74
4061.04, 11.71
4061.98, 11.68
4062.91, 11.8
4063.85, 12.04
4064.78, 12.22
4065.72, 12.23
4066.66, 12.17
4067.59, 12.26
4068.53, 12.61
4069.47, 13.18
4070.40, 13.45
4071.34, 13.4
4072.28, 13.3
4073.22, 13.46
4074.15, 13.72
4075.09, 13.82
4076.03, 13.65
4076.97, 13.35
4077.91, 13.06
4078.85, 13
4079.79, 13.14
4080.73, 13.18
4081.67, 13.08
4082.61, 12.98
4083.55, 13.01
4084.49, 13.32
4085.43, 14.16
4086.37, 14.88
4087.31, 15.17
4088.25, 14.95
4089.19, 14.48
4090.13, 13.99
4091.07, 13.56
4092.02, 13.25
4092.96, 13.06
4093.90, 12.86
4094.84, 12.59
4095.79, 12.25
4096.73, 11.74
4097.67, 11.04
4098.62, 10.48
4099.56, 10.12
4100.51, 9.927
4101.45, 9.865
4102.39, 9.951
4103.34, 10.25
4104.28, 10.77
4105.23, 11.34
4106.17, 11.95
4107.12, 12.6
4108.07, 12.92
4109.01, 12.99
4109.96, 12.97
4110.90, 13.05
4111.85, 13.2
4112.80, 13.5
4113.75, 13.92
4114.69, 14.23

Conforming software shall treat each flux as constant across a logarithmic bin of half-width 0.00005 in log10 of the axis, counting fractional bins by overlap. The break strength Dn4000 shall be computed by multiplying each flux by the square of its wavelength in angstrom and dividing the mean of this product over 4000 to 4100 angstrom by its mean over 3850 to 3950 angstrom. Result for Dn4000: 1.47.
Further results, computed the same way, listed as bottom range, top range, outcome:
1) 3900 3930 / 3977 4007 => 1.23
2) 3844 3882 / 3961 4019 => 1.29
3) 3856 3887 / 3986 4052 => 1.52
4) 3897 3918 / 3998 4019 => 1.35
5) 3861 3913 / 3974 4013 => 1.39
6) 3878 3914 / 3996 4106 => 1.46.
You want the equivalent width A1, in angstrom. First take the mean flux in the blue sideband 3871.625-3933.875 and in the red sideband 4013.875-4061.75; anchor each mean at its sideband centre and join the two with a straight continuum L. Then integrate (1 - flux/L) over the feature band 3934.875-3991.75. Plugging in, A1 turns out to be 8.3 angstrom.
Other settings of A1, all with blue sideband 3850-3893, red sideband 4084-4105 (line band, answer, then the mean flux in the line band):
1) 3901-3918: -1.29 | 10.5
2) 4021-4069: -4.16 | 12.7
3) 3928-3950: 3.89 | 8.38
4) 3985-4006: -4.03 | 13.1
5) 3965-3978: 3.93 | 7.43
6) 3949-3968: 1.95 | 9.35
